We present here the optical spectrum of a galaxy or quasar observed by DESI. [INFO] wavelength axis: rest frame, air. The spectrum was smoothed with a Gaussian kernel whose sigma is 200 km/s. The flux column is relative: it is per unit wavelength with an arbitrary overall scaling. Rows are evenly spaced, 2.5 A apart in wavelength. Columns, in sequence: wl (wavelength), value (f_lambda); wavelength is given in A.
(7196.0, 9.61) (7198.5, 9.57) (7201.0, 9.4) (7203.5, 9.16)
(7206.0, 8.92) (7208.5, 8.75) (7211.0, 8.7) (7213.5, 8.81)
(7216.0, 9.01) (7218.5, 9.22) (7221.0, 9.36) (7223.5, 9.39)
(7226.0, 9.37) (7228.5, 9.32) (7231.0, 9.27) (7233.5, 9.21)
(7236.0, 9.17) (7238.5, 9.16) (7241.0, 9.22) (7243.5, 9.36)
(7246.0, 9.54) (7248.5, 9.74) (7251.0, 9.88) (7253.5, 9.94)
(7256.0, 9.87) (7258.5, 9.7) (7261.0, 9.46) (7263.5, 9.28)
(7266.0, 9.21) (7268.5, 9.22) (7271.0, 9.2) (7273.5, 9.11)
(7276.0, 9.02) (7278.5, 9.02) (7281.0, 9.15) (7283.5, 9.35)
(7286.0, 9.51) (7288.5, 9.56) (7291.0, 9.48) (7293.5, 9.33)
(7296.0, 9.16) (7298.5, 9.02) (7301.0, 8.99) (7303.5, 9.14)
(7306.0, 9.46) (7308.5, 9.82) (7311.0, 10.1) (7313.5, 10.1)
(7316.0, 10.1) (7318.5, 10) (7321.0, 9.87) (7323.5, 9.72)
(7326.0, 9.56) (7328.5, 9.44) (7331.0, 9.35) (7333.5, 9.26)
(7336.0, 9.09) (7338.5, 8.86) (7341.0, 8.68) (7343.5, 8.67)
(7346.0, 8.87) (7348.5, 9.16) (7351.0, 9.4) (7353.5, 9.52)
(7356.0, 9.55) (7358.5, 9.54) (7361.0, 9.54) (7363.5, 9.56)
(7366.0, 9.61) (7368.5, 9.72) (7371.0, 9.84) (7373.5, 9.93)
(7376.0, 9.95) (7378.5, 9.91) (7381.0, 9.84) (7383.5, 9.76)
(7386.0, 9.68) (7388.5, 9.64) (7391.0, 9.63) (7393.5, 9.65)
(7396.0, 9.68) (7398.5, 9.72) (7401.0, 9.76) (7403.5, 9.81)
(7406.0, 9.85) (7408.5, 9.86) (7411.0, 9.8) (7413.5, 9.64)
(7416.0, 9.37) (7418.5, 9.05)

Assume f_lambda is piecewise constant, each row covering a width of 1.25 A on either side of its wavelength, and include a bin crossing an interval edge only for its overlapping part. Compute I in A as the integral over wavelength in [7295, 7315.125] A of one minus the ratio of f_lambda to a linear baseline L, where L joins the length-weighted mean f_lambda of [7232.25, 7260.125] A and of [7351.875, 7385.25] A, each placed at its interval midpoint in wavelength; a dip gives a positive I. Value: 0.3 A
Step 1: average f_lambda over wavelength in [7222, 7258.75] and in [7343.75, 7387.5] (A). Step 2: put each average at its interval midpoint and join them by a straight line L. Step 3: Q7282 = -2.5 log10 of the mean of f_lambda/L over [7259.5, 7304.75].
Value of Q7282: 0.03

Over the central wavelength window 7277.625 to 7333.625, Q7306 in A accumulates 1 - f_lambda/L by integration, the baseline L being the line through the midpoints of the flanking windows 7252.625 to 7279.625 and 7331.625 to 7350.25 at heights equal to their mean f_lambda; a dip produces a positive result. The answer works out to -2.2 A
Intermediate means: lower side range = 9.36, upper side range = 8.97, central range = 9.51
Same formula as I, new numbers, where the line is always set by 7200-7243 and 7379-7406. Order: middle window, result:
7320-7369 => 1.15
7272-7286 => 0.27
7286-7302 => 0.19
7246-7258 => -0.73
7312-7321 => -0.54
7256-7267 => -0.22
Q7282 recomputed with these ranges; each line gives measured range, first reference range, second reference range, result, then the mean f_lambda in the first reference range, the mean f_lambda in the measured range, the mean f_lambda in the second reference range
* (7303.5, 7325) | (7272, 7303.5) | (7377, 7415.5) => -0.057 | 9.22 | 9.85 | 9.74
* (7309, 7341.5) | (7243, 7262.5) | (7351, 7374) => 0.008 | 9.69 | 9.57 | 9.62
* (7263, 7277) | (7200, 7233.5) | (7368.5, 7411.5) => 0.019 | 9.13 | 9.17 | 9.78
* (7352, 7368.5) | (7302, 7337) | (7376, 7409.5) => 0.016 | 9.64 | 9.56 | 9.76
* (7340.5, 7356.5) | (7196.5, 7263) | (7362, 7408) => 0.062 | 9.33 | 9.12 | 9.75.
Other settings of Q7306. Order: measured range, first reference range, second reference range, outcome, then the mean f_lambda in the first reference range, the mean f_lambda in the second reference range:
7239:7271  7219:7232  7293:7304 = -0.9 A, 9.34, 9.11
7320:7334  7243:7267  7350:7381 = 0.2 A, 9.61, 9.68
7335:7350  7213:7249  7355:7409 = 1.1 A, 9.28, 9.73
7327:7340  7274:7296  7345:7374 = 0.3 A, 9.29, 9.52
